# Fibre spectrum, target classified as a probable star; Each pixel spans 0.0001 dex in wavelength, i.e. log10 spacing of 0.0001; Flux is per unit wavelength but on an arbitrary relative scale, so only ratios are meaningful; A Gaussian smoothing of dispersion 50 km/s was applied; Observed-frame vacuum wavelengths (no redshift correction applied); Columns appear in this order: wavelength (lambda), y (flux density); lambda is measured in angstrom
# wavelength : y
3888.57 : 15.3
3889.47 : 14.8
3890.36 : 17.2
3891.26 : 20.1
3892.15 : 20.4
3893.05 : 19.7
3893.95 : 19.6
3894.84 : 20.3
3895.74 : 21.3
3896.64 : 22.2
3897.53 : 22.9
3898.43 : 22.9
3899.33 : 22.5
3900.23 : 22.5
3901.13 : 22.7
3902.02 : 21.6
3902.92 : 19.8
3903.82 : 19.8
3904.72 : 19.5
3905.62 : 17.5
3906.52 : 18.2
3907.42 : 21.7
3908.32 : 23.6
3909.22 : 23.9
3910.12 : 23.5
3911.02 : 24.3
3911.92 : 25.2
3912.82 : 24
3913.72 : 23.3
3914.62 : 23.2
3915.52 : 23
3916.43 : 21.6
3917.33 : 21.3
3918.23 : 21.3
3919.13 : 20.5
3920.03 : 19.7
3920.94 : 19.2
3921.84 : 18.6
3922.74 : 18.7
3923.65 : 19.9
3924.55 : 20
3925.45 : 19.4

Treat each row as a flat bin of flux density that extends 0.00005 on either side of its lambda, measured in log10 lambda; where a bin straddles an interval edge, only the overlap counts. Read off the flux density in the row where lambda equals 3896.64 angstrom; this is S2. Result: 22.2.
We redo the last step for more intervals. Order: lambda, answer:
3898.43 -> 22.9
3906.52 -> 18.2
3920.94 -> 19.2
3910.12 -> 23.5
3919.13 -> 20.5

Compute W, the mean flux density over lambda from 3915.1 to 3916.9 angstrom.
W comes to 22.2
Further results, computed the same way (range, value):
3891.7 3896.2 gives 20.3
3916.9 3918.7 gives 21.3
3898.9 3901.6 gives 22.6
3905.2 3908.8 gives 20.3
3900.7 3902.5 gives 22.2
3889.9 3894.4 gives 19.4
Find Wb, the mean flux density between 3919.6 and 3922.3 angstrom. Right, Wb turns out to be 19.2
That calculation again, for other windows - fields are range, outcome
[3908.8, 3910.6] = 23.7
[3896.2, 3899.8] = 22.6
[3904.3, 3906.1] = 18.5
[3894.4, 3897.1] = 21.3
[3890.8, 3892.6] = 20.2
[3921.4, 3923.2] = 18.6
